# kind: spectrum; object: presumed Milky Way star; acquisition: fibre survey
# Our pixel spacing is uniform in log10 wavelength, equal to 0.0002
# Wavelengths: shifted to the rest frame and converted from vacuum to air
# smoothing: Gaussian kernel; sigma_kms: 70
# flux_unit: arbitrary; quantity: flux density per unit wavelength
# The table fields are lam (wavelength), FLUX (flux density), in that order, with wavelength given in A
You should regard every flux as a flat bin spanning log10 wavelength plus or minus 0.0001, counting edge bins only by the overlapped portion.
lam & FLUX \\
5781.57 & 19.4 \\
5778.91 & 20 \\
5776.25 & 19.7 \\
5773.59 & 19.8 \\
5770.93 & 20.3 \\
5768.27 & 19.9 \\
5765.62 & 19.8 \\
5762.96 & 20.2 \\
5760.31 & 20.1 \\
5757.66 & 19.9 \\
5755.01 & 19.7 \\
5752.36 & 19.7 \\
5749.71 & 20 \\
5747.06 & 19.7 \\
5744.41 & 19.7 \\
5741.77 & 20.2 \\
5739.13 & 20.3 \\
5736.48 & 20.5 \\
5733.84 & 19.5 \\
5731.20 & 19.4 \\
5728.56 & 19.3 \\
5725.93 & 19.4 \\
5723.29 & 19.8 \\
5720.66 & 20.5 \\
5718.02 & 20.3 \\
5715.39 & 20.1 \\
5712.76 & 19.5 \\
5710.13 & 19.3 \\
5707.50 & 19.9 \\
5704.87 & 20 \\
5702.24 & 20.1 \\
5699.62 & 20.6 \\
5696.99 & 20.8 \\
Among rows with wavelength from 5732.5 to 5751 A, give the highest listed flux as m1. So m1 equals 20.5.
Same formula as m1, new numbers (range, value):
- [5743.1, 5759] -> 20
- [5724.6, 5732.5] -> 19.4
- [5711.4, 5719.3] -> 20.3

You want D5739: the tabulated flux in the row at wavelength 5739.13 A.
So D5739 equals 20.3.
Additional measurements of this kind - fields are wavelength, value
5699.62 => 20.6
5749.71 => 20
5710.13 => 19.3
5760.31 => 20.1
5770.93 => 20.3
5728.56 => 19.3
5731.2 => 19.4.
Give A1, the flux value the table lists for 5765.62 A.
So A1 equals 19.8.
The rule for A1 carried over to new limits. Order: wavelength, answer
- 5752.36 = 19.7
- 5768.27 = 19.9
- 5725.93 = 19.4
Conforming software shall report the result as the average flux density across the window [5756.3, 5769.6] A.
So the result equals 20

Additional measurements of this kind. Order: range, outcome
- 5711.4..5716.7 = 19.8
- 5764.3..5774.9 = 20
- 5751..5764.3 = 19.9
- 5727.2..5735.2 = 19.4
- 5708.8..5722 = 19.9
